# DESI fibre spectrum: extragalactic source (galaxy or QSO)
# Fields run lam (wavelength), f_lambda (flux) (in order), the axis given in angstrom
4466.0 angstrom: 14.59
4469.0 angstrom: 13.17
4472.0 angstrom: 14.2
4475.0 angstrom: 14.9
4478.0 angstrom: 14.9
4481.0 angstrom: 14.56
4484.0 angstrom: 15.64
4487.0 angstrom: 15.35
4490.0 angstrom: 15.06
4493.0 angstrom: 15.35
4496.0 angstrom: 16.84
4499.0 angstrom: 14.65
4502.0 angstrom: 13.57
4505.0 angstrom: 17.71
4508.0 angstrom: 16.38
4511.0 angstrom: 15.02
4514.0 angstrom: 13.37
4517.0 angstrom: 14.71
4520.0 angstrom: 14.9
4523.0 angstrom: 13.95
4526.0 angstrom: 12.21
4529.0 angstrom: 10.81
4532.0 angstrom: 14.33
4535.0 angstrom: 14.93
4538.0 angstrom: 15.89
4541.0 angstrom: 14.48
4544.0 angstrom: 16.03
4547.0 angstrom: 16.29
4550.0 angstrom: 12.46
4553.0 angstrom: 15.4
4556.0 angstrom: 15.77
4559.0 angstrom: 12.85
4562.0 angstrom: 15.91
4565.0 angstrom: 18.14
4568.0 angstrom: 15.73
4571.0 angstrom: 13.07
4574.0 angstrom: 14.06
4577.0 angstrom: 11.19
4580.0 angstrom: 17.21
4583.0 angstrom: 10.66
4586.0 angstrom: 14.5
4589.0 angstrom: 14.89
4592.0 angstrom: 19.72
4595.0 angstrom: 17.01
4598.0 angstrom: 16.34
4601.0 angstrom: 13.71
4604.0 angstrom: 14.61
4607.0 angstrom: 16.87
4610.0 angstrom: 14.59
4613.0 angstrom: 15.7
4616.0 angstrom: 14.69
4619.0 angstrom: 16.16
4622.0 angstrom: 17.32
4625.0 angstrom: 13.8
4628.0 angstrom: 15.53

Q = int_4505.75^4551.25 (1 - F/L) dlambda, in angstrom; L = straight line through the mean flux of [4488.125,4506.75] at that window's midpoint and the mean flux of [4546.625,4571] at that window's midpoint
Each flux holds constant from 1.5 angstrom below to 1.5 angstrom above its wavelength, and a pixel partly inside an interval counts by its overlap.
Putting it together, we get 2.6 angstrom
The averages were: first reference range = 15.5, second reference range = 15.1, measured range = 14.4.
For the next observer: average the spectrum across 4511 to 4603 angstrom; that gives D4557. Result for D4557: 14.7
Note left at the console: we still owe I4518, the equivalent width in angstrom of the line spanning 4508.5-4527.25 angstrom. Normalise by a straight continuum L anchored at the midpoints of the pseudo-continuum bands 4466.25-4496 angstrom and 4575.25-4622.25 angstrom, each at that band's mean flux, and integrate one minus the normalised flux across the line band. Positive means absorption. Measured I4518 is 1.0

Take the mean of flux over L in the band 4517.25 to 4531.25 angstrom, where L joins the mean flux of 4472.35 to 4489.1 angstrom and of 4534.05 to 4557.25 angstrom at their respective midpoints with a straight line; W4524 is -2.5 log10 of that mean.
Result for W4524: 0.15 mag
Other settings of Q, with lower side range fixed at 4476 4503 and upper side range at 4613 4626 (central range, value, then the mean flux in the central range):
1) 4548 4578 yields 1.64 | 14.5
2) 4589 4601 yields -1.04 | 16.8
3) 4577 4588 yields 1.21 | 13.8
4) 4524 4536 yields 1.76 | 13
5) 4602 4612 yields 0.16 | 15.3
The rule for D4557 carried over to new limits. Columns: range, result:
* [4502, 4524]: 15.1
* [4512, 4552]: 14.2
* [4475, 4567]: 14.9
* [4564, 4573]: 15.4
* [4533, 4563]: 15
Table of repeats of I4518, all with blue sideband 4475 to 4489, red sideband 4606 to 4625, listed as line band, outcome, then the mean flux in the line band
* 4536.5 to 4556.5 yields 0.3 angstrom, 15.2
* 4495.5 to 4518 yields 0.0 angstrom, 15.2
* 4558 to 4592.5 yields 1.8 angstrom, 14.7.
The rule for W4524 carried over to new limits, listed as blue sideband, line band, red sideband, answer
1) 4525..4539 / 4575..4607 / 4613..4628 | -0.01 mag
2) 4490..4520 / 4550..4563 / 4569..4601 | 0.02 mag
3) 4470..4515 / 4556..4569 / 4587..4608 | 0.01 mag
